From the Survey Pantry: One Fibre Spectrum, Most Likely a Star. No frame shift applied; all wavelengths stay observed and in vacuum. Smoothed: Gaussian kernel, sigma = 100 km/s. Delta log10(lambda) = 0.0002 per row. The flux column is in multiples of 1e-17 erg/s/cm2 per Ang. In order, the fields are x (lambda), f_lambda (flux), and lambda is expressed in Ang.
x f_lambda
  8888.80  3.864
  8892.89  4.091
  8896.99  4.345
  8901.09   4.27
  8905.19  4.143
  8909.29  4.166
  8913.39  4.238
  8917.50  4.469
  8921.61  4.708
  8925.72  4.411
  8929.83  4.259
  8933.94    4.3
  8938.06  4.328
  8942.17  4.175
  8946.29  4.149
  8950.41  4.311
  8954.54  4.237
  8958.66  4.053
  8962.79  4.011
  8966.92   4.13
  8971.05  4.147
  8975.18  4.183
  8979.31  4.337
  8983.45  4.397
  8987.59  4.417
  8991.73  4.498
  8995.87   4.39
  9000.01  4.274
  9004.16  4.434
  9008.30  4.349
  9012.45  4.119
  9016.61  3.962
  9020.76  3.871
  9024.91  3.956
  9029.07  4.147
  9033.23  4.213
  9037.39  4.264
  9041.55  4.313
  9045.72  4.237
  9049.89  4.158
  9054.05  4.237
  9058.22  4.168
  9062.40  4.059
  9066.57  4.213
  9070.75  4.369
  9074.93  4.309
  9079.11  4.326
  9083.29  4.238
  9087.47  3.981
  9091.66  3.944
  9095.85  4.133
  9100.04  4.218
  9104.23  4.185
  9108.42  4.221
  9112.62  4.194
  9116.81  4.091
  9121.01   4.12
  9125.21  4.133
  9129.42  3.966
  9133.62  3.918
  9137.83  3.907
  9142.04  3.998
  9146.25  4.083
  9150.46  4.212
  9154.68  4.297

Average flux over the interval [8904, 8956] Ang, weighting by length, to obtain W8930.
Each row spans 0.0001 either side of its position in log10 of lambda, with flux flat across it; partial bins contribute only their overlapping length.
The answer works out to 4.3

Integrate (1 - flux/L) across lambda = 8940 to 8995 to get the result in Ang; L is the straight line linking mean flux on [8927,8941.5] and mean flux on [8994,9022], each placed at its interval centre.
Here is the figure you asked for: 0.2 Ang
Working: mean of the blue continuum 4.29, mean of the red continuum 4.21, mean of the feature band 4.24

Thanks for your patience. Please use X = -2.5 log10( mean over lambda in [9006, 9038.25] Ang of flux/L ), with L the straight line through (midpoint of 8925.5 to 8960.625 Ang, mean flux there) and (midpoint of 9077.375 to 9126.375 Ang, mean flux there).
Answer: 0.02 mag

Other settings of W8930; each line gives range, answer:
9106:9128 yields 4.15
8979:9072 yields 4.23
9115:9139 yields 4.03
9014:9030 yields 3.98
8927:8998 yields 4.26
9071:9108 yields 4.18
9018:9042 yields 4.11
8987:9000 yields 4.41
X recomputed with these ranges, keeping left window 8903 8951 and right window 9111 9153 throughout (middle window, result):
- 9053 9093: -0.014 mag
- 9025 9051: -0.007 mag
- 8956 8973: 0.044 mag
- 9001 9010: -0.042 mag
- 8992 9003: -0.037 mag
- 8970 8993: -0.023 mag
